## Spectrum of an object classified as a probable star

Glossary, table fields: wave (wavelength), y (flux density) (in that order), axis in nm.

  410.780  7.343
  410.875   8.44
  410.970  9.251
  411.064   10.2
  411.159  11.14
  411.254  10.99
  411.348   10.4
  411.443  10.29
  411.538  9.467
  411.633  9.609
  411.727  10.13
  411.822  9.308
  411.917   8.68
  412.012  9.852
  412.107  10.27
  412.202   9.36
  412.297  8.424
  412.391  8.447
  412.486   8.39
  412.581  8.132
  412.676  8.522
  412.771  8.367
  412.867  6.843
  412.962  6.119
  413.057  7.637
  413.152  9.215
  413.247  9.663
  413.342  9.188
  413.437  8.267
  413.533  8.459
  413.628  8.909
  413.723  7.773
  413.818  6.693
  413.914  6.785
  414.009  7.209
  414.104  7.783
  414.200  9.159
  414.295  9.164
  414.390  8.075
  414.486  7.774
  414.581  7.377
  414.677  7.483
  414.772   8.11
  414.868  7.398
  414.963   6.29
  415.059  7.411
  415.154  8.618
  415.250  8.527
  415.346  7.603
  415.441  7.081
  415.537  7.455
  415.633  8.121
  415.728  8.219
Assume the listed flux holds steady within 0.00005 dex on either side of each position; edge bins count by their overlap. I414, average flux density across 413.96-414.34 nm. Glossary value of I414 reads 8.33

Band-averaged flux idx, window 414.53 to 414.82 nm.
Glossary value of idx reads 7.66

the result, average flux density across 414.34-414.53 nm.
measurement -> 7.94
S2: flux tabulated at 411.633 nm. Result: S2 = 9.609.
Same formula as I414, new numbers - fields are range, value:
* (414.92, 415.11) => 6.91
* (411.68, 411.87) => 9.72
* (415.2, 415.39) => 8.05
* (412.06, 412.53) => 9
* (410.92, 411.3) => 10.4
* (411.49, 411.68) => 9.54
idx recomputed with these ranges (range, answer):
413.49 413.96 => 7.72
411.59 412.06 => 9.52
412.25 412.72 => 8.4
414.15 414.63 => 8.3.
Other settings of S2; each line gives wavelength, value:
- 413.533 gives 8.459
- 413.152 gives 9.215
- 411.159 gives 11.14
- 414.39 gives 8.075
